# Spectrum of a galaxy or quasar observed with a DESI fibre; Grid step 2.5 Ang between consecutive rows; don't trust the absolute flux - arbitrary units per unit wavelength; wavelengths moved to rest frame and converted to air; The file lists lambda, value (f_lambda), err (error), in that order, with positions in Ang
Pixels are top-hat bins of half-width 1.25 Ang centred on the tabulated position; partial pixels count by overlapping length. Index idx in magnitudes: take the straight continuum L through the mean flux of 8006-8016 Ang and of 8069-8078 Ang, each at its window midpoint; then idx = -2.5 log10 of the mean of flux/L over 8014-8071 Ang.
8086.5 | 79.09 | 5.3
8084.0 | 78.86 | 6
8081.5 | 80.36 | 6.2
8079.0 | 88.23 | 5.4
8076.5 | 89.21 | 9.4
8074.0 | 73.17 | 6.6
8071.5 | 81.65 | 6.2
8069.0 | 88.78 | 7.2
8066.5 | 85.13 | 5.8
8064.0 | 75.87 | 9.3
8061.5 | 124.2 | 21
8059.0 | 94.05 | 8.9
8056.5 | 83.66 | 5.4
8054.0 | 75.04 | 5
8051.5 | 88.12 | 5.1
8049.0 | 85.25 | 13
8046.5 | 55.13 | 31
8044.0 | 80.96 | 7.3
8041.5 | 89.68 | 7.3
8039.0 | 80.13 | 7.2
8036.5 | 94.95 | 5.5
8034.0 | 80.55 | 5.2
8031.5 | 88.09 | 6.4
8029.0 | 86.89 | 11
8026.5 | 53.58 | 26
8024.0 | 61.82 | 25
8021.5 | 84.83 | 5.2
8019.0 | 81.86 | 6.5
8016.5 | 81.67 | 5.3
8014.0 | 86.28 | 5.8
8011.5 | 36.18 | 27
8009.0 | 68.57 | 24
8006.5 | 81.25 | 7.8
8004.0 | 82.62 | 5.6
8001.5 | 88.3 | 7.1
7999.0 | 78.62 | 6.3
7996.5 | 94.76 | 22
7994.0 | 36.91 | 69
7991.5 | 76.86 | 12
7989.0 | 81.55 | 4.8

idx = -0.10 mag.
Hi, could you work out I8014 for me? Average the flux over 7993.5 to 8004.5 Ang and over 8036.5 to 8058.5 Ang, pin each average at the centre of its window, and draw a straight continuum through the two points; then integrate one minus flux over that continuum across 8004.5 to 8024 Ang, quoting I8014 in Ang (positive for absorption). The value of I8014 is 1.33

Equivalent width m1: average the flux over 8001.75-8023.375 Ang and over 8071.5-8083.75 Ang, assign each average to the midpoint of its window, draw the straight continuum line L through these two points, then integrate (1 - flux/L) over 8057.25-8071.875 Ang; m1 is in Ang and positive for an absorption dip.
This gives -1.99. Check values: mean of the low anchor 75.6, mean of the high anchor 82.3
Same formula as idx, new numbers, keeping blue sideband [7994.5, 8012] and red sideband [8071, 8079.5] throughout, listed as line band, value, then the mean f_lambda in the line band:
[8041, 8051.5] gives 0.02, 78.1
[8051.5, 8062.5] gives -0.15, 92.9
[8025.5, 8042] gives -0.04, 82.1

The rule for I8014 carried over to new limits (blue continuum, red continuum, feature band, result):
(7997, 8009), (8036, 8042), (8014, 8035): 1.8 Ang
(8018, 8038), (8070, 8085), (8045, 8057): 0.5 Ang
